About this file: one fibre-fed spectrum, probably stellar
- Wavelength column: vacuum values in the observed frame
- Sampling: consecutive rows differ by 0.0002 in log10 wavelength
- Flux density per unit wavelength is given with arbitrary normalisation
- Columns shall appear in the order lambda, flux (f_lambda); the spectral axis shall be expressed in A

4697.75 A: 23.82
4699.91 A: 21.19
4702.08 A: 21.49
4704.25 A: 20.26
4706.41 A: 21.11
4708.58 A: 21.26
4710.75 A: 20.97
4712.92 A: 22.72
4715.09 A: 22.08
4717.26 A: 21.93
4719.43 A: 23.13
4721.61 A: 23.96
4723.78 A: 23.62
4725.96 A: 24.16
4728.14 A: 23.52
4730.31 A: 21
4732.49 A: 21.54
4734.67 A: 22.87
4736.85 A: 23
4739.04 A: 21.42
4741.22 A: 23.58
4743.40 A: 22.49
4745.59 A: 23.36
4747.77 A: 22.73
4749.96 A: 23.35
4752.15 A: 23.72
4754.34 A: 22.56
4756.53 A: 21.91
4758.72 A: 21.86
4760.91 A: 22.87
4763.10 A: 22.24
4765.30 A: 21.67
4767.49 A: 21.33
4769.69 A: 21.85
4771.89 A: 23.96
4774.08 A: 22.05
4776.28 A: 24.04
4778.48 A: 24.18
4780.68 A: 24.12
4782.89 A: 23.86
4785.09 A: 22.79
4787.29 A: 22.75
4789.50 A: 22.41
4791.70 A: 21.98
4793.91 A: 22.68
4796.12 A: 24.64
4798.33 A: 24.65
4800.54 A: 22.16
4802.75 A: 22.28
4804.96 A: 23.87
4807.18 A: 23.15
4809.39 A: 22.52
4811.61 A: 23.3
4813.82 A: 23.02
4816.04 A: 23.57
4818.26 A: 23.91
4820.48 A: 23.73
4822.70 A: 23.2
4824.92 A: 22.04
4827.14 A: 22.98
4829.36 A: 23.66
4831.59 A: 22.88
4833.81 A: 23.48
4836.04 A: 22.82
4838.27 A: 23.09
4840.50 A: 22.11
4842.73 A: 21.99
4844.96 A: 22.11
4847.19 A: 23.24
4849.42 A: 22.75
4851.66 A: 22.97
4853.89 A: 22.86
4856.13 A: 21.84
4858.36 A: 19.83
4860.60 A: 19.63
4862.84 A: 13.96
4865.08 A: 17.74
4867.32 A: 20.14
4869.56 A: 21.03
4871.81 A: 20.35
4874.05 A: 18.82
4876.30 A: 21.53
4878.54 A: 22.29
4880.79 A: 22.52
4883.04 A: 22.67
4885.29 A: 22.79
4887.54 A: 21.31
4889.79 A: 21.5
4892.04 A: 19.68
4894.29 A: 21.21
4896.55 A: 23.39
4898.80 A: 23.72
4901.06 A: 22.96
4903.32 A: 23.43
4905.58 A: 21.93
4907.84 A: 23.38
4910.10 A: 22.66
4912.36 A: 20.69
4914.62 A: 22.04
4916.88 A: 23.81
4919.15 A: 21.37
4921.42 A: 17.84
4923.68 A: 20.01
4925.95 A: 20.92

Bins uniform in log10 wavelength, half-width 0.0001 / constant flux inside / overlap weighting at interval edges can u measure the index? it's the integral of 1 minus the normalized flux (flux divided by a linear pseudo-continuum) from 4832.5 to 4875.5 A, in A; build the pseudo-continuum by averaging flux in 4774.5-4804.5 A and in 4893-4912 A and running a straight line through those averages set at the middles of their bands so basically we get 3.47 A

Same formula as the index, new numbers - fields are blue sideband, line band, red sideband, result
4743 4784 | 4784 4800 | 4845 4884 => -0.6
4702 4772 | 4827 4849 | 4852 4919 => -1.1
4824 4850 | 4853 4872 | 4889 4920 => 2.5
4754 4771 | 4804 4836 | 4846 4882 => -2.9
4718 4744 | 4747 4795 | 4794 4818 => 0.7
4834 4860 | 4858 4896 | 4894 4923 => 3.0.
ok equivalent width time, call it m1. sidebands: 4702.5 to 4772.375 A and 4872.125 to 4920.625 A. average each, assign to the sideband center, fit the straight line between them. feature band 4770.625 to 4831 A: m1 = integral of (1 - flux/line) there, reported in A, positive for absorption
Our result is -2.6 A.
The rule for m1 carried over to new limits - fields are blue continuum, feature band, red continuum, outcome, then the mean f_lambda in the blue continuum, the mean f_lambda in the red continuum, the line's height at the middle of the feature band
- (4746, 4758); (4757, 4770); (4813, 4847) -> 0.51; 22.9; 23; 22.9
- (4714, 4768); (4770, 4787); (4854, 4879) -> -1.29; 22.7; 19.8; 21.8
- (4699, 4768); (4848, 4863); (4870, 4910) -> 0.70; 22.4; 22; 22.1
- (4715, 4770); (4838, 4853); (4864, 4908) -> -0.49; 22.6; 21.6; 21.9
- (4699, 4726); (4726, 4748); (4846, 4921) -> -0.64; 22.1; 21.5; 22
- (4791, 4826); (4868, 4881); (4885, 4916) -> 0.88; 23.2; 22.2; 22.5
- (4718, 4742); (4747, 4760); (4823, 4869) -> -0.04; 22.9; 21.6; 22.6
